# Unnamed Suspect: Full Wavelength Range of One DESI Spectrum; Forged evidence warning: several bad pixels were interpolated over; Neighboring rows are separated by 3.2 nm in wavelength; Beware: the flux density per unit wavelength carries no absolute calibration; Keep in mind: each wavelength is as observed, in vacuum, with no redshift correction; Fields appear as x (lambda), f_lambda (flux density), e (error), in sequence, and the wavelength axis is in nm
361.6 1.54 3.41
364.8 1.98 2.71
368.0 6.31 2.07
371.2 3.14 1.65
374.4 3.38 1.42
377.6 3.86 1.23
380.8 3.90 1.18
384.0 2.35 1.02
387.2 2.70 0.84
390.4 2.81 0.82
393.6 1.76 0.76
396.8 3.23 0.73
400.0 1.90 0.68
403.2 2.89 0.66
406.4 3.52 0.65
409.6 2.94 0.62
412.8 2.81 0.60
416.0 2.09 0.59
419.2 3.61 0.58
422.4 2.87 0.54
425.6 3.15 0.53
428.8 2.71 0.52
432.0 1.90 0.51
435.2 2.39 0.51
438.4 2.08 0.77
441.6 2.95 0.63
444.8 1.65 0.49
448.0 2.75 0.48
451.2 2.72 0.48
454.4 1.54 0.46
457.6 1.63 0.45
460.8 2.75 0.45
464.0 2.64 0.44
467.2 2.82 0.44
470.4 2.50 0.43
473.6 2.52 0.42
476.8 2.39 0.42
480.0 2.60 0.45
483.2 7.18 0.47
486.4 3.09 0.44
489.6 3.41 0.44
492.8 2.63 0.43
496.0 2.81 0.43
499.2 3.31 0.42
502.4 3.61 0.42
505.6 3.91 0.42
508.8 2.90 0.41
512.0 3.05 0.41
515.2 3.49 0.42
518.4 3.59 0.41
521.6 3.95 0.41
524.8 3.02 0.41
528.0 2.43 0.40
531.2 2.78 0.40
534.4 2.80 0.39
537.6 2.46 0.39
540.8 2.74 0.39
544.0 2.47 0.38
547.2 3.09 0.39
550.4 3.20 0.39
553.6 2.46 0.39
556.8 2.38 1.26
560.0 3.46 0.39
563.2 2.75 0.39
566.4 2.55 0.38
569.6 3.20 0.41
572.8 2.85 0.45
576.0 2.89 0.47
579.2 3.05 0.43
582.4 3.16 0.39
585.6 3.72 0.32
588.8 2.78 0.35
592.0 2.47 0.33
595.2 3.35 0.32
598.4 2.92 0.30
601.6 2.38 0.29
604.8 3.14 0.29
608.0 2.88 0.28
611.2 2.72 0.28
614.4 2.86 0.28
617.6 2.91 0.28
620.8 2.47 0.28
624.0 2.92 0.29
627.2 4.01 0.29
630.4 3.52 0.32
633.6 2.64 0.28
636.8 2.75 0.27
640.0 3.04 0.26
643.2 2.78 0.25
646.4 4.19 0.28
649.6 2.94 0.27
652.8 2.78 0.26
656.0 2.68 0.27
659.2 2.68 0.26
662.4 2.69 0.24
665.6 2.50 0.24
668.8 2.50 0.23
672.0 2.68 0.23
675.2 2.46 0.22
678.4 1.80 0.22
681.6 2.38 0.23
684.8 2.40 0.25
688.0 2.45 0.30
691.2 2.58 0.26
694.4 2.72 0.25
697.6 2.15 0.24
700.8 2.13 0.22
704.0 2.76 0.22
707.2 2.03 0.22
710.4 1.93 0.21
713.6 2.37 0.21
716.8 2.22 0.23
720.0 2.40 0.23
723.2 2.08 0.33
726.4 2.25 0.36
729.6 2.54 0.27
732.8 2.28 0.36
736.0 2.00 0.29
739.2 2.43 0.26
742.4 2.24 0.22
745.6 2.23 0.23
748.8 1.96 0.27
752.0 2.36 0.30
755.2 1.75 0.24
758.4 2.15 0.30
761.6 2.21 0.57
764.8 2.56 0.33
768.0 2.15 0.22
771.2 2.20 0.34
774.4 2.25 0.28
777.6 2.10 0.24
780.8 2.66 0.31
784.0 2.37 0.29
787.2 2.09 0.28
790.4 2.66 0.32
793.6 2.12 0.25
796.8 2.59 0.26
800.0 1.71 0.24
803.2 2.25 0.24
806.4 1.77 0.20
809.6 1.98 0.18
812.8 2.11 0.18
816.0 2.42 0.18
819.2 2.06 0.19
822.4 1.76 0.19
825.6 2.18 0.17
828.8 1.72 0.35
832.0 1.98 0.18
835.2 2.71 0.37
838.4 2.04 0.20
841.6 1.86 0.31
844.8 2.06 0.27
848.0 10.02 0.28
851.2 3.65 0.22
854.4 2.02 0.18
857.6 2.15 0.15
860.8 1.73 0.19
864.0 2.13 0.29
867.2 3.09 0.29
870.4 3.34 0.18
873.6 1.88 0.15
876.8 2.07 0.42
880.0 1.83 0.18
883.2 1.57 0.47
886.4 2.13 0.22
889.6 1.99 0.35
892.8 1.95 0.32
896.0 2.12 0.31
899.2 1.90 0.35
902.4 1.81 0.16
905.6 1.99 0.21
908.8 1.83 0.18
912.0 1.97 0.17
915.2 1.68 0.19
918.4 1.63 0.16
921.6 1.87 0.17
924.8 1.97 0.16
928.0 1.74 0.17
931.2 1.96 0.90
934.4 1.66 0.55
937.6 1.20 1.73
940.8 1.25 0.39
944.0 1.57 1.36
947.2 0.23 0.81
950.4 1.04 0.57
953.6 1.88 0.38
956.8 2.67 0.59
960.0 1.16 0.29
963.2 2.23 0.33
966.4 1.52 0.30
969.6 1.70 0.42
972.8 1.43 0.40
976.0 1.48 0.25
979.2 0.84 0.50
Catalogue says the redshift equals 0.29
